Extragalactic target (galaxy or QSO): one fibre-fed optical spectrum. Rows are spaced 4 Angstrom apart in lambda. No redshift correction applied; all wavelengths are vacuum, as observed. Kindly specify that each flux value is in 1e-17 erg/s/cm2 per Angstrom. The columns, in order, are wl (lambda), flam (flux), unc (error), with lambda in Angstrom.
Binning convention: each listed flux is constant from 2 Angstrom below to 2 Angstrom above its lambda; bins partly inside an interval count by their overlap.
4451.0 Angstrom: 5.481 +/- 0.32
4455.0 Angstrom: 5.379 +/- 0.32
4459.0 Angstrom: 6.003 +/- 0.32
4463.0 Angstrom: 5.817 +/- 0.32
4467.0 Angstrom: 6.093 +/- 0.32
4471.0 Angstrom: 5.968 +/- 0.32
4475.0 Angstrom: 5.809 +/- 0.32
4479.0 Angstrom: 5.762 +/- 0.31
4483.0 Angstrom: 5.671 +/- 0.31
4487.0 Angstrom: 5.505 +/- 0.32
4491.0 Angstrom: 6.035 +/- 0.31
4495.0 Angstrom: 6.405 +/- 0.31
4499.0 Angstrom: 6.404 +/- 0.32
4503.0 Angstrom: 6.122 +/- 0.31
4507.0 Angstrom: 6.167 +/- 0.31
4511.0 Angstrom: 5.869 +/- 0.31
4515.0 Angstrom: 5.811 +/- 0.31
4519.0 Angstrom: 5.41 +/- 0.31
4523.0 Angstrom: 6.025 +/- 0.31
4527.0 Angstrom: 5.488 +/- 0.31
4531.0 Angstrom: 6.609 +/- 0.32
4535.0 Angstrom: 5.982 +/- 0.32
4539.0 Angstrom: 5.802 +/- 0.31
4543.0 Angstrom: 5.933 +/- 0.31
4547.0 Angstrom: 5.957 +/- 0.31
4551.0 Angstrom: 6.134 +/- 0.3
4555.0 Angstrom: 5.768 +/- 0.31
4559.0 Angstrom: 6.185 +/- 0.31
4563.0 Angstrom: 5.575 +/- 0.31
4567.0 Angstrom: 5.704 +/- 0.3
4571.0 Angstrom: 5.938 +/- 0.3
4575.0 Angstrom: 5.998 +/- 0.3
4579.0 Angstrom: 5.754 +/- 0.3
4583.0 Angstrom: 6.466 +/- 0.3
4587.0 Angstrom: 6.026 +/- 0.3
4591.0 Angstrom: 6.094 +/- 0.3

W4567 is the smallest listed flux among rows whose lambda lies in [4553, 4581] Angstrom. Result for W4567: 5.575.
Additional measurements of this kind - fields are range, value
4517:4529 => 5.41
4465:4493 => 5.505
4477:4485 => 5.671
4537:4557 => 5.768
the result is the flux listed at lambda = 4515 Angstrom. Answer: 5.811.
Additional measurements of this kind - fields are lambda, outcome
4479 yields 5.762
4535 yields 5.982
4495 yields 6.405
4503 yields 6.122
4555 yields 5.768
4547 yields 5.957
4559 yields 6.185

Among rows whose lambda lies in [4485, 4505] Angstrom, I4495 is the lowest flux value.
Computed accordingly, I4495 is 5.505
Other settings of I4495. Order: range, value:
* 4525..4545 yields 5.488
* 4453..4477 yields 5.379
